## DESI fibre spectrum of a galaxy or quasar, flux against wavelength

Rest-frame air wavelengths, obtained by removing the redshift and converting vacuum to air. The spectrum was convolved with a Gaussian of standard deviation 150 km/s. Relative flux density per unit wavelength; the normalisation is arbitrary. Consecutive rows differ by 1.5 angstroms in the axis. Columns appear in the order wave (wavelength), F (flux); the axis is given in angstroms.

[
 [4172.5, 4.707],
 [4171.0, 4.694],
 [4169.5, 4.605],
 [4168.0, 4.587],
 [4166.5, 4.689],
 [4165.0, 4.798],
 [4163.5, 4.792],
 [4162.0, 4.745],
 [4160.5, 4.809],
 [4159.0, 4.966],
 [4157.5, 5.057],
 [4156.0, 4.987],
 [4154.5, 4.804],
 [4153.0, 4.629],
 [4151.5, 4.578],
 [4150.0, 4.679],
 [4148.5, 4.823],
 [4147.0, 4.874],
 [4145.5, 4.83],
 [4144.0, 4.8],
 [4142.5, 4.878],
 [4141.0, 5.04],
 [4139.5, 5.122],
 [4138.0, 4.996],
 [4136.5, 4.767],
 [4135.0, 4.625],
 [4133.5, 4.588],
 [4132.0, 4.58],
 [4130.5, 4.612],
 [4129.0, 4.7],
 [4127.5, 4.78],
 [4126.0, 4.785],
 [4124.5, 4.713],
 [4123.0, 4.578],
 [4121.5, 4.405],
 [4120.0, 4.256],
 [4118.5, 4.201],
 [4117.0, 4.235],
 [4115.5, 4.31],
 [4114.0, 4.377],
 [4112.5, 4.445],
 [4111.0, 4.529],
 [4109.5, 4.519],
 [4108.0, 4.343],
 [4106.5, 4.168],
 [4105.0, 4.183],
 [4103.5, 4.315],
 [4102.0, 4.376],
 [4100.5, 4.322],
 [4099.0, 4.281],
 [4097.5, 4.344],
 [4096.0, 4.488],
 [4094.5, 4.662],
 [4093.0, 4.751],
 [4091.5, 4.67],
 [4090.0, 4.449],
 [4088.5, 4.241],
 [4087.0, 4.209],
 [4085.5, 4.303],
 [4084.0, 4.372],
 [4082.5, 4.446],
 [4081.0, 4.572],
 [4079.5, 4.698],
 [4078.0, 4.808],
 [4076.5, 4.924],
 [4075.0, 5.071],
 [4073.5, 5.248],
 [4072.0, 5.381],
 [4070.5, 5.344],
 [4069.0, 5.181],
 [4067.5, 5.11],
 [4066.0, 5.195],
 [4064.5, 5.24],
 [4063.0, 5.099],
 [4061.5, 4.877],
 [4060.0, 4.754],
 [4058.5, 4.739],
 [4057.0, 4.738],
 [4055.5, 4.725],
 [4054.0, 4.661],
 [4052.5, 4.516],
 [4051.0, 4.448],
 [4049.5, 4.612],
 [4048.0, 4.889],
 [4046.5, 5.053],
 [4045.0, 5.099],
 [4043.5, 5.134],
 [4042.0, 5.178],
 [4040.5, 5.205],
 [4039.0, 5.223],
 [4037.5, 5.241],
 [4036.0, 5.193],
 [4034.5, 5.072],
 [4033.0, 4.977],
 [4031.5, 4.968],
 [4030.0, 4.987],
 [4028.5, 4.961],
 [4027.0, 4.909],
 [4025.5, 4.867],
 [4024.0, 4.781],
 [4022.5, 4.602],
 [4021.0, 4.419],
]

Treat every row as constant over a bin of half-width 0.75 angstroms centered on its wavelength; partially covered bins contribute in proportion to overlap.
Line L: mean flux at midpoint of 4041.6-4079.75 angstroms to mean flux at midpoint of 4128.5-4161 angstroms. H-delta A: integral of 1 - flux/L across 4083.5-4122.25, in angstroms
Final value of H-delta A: 4.0 angstroms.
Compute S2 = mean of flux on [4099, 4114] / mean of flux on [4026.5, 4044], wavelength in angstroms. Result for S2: 0.86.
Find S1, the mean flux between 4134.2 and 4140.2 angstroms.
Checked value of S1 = 4.87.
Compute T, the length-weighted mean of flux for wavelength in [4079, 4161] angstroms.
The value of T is 4.58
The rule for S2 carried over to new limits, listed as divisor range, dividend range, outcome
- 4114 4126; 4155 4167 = 1.10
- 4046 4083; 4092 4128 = 0.91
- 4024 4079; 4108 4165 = 0.94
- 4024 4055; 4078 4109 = 0.89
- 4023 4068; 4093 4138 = 0.91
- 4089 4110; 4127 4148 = 1.09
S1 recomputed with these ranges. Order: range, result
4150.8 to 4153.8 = 4.61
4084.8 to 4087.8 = 4.25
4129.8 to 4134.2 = 4.59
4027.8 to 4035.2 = 4.99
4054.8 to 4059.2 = 4.73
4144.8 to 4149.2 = 4.84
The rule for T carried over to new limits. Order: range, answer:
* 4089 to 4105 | 4.45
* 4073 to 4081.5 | 4.89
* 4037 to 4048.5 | 5.13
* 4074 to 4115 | 4.48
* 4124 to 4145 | 4.79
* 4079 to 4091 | 4.41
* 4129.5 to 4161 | 4.81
